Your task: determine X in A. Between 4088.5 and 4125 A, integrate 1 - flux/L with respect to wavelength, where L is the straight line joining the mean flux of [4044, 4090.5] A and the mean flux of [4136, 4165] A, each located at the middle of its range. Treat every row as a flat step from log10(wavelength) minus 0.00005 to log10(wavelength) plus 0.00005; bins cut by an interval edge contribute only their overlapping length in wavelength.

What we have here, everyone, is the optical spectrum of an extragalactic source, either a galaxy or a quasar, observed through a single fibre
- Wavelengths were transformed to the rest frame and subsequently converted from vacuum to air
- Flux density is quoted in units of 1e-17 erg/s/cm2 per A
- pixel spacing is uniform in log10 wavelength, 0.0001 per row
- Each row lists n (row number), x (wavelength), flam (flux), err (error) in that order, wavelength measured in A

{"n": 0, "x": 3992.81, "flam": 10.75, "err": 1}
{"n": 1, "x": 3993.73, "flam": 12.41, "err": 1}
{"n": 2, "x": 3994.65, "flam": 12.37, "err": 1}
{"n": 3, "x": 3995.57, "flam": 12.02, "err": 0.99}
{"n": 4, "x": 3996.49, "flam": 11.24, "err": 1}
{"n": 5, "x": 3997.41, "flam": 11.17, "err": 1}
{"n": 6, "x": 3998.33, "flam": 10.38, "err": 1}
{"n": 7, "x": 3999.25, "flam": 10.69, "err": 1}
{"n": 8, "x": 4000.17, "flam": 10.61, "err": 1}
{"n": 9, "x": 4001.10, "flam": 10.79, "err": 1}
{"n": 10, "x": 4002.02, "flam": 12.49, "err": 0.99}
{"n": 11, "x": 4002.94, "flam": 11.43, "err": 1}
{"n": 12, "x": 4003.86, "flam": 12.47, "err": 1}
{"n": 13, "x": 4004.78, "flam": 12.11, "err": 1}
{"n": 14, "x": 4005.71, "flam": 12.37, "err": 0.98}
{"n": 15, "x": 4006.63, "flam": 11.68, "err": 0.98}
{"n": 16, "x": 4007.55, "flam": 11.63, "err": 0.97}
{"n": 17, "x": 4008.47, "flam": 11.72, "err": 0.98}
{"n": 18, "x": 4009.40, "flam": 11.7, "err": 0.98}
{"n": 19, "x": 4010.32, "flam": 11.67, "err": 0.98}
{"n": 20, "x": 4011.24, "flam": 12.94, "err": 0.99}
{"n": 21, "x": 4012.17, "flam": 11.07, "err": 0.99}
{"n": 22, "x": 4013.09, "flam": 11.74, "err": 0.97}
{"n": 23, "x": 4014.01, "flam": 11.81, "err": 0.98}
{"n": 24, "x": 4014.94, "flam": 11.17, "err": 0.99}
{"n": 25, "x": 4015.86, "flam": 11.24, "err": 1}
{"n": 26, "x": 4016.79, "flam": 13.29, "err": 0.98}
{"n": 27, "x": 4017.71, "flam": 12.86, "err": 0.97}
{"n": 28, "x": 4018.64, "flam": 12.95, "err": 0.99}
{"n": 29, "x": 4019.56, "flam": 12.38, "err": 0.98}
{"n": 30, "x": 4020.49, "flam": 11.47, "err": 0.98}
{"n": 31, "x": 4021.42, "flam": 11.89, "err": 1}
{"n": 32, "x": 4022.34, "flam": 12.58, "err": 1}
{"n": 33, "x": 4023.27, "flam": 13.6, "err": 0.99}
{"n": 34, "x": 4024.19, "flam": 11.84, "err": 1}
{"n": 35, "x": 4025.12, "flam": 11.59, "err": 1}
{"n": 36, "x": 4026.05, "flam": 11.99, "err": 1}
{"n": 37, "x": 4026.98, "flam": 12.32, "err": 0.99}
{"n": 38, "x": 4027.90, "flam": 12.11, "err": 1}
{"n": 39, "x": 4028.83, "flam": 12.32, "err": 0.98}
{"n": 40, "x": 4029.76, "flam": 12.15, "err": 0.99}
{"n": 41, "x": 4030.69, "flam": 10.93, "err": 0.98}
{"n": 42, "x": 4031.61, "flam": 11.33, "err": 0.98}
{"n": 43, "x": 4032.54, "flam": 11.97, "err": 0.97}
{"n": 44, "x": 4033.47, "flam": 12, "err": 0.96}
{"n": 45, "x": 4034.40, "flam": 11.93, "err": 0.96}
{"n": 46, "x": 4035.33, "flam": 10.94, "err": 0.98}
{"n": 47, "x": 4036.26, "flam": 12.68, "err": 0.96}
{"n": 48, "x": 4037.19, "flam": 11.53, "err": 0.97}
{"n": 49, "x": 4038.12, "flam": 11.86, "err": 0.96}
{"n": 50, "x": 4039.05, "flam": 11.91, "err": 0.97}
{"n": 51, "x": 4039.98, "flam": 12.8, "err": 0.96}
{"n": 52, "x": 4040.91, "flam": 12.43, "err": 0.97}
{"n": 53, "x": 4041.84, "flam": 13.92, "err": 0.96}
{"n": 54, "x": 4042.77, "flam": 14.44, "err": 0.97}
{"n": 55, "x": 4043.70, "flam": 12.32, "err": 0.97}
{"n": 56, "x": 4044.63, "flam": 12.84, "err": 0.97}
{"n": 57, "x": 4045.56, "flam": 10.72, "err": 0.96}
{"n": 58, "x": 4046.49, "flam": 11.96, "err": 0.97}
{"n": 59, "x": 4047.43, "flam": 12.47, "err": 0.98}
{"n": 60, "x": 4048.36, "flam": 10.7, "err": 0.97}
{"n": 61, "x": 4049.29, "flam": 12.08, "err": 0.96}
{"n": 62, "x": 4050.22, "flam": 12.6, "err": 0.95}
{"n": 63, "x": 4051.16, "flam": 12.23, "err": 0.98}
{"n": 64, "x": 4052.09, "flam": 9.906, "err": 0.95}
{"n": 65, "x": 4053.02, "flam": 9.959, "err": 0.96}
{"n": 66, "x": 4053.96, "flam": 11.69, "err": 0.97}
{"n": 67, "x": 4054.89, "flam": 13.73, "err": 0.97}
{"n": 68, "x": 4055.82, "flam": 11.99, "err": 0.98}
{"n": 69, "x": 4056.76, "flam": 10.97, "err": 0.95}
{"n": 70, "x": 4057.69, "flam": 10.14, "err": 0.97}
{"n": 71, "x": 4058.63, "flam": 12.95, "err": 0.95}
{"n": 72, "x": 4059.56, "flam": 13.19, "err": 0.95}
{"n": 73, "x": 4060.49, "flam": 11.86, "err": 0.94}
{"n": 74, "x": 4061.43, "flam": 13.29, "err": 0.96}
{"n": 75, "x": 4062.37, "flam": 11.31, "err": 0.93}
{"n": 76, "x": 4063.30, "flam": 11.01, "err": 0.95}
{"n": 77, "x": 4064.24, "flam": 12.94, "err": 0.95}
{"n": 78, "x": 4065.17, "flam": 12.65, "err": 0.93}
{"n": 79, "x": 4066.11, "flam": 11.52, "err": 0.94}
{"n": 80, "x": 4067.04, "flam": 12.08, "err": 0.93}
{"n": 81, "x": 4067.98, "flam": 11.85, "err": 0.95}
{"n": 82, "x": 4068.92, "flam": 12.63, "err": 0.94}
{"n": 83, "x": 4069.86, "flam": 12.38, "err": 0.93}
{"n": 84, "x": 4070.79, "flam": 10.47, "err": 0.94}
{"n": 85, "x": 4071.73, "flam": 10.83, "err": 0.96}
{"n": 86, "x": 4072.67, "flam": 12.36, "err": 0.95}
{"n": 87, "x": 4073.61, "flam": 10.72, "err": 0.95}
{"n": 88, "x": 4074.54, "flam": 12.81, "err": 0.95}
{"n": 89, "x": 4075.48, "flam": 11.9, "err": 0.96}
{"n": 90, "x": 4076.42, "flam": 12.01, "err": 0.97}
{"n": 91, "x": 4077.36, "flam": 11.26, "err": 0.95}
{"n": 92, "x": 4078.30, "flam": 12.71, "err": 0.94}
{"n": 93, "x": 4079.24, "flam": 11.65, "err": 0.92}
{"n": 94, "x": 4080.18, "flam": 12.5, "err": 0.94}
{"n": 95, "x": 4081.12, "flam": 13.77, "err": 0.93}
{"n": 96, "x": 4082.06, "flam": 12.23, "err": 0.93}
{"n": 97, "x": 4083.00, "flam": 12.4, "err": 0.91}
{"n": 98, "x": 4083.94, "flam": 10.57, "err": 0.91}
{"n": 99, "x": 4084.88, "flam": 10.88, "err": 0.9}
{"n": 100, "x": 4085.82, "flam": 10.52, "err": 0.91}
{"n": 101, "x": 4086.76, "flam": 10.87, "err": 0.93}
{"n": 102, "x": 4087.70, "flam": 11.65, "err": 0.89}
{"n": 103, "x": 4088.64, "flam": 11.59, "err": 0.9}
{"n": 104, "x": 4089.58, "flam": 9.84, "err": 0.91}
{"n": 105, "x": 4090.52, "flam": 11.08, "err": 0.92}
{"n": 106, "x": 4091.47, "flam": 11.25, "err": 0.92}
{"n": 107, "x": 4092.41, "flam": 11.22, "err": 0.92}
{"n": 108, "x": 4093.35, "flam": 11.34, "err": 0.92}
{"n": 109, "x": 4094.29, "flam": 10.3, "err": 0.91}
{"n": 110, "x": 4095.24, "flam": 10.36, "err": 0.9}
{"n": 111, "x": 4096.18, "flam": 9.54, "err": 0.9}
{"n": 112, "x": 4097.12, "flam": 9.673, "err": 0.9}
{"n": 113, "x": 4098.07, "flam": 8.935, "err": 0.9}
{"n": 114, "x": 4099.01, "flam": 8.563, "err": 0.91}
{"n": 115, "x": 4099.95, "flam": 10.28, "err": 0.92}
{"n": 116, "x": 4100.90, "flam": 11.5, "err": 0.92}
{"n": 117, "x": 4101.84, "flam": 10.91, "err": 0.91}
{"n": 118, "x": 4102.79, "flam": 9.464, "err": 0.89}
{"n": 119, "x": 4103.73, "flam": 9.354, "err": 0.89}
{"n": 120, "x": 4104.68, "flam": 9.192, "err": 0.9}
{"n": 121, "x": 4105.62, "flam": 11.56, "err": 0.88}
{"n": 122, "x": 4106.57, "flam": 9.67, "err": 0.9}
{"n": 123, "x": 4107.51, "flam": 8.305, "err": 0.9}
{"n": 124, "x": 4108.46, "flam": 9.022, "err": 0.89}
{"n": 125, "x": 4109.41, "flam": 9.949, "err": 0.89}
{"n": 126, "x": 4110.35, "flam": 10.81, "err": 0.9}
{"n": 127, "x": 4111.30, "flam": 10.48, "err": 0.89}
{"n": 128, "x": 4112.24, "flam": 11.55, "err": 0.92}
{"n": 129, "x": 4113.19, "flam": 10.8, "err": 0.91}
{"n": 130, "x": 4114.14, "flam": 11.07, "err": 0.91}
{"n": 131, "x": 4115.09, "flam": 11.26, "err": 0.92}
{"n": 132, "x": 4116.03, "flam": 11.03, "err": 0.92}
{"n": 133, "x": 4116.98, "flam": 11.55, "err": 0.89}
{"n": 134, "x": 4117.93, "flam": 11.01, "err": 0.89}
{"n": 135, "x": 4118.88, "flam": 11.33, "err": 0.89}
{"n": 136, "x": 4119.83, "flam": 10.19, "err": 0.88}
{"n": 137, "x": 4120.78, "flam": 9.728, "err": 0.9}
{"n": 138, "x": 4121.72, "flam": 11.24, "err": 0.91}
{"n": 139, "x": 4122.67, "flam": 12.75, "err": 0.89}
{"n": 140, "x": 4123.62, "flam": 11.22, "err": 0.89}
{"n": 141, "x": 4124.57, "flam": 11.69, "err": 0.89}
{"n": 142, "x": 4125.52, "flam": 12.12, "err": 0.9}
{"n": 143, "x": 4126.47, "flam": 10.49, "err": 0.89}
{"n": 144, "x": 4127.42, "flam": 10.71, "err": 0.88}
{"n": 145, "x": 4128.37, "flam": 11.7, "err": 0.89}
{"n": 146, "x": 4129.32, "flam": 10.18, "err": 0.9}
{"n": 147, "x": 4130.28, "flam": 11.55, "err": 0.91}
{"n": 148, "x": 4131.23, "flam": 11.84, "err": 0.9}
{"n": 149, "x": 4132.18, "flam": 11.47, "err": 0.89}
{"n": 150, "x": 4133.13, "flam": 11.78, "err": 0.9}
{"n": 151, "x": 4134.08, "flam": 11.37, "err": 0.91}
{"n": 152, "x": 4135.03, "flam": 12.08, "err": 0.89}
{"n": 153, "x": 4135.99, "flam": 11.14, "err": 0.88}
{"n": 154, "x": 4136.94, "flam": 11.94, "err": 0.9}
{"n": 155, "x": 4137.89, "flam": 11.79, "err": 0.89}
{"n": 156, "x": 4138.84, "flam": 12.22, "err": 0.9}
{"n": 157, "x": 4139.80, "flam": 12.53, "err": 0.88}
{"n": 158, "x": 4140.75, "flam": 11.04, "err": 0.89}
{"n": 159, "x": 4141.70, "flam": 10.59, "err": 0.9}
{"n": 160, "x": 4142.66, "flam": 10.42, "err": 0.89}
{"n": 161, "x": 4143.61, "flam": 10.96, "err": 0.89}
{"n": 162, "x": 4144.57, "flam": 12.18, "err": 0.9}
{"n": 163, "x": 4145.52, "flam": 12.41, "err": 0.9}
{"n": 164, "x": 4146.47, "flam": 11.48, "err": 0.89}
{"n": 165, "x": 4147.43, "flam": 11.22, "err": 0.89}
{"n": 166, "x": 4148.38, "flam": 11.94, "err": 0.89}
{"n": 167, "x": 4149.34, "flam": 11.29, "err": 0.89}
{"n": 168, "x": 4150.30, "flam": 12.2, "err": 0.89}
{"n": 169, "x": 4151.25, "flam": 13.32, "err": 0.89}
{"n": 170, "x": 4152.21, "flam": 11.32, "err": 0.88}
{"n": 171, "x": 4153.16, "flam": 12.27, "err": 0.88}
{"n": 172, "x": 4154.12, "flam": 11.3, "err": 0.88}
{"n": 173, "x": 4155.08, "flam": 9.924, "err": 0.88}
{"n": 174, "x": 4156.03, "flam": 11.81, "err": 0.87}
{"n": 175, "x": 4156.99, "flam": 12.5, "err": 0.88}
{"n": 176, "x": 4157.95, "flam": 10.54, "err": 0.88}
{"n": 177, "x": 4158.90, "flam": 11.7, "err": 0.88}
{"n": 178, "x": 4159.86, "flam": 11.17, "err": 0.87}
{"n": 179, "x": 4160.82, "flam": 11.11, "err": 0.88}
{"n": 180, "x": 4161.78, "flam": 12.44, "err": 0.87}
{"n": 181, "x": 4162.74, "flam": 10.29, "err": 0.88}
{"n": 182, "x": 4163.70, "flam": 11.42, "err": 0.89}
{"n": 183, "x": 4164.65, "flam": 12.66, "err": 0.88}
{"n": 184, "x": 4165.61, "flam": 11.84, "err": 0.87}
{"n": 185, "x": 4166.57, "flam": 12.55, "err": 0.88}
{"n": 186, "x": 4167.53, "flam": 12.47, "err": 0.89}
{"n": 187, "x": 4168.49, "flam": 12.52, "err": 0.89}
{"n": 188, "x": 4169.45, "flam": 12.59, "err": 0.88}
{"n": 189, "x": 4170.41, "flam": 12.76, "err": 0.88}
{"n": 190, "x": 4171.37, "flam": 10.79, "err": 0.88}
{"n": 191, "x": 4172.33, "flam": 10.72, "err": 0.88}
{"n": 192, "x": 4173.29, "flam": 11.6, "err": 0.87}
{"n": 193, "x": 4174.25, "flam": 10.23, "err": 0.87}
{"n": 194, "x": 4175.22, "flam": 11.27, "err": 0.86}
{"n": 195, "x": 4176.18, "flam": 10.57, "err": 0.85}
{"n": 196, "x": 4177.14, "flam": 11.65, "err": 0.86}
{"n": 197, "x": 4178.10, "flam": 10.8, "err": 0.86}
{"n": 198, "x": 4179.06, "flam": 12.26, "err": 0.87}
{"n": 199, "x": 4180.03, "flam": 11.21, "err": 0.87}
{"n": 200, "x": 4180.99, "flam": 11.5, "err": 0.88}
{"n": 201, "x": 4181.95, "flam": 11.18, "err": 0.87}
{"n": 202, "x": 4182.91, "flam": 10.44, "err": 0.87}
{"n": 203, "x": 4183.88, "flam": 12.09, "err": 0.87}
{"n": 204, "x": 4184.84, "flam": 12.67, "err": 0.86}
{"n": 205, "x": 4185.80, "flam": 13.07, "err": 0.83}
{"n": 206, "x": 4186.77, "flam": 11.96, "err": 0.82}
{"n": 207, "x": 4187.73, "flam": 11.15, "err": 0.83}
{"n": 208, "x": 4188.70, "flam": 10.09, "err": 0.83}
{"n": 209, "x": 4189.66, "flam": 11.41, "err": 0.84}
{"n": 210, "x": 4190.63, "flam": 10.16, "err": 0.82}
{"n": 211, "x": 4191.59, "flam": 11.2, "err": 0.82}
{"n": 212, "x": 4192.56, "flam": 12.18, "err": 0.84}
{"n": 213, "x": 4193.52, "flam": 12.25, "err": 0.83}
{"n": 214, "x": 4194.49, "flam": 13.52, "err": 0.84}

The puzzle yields 3.7 A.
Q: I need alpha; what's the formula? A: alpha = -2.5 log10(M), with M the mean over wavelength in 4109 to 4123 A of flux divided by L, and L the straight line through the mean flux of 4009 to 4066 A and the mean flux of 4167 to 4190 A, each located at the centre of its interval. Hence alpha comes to 0.08 mag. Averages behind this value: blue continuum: 12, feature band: 11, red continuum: 11.5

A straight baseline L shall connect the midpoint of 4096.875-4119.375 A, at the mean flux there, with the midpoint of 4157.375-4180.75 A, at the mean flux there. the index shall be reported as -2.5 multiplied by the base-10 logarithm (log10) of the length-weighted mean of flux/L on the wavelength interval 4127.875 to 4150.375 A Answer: -0.06 mag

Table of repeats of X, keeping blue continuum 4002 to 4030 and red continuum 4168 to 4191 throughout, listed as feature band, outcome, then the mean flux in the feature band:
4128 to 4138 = 0.1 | 11.5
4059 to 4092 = 0.2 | 11.8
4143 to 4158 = -0.2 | 11.7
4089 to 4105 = 2.2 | 10.2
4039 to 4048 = -0.5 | 12.6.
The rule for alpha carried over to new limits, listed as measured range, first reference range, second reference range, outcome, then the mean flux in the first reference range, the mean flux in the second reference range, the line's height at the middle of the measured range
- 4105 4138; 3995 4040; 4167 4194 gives 0.06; 11.9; 11.5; 11.6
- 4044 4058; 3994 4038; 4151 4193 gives 0.02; 11.9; 11.5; 11.8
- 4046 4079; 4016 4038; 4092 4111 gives -0.07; 12.1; 10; 11.1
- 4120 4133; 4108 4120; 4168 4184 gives -0.04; 10.8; 11.4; 10.9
